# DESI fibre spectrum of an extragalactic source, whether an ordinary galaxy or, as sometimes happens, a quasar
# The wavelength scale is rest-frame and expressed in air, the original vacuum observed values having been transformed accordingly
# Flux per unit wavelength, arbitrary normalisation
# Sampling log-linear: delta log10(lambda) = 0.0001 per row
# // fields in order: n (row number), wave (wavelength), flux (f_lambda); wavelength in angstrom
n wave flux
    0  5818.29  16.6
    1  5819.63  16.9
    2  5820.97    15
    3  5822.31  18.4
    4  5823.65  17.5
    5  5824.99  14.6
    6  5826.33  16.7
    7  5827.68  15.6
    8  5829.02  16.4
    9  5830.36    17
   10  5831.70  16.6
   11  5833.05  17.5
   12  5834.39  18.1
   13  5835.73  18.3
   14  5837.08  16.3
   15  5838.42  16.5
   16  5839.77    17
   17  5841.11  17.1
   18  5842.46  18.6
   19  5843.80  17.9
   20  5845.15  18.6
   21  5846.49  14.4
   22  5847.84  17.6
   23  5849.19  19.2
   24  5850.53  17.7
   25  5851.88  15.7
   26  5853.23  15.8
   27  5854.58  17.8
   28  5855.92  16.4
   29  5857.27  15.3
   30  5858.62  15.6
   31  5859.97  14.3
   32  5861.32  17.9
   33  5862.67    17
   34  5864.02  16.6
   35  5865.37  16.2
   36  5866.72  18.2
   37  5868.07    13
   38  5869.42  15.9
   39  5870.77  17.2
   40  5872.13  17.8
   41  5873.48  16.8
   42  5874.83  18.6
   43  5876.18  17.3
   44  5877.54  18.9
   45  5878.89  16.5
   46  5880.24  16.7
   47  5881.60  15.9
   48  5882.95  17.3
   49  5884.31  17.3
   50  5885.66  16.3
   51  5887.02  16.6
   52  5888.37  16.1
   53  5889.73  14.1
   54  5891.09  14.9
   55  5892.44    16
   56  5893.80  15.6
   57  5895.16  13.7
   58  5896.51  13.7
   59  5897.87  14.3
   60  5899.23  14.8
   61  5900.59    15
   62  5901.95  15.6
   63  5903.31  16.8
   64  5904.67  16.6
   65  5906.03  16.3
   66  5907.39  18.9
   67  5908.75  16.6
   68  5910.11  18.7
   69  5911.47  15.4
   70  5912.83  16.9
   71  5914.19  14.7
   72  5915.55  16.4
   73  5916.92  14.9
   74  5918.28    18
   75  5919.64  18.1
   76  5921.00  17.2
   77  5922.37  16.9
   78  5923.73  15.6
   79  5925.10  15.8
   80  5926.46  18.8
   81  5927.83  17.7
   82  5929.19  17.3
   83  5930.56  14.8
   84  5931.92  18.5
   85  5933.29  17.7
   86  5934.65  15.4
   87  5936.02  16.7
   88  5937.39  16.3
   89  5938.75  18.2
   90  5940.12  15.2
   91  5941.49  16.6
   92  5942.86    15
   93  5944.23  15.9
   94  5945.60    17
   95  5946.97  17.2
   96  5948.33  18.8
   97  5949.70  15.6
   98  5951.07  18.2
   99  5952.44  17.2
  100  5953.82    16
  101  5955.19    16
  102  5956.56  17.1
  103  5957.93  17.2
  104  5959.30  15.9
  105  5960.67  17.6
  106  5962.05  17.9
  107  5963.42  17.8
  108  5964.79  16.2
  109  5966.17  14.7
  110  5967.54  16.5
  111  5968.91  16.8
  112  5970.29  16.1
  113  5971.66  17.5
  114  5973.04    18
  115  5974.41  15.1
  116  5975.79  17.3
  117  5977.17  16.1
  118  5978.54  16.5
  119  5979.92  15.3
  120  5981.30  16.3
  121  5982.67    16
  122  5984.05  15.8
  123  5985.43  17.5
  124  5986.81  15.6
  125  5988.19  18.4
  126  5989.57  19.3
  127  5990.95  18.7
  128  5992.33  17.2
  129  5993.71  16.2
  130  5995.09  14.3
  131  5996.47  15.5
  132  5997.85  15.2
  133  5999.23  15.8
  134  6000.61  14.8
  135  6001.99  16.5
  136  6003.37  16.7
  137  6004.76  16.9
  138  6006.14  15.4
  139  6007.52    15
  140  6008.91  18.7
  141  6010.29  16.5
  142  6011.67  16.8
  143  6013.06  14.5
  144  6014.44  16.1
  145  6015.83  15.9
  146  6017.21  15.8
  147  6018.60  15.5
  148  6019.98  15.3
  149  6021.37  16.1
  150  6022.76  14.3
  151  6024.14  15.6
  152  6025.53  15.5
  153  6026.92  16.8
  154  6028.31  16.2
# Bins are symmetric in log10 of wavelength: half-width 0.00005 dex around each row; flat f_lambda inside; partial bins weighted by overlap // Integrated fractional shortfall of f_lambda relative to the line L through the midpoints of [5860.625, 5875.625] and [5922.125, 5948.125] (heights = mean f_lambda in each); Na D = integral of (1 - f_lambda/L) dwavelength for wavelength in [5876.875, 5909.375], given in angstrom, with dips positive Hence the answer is 1.5 angstrom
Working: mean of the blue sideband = 16.8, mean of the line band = 16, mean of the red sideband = 16.7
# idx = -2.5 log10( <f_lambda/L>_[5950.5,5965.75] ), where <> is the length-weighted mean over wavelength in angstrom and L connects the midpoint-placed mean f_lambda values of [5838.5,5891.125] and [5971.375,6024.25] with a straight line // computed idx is -0.036 mag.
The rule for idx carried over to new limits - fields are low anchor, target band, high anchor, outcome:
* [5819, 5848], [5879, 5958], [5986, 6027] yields 0.009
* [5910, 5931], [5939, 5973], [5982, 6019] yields -0.013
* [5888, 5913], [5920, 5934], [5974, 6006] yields -0.073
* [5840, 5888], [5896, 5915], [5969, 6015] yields 0.044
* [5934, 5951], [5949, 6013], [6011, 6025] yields -0.032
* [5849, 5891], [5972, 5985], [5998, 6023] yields -0.016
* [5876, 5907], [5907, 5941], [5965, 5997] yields -0.043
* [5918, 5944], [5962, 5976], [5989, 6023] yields -0.012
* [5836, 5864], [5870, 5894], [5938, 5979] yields 0.009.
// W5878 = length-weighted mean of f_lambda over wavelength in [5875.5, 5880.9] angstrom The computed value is 17.4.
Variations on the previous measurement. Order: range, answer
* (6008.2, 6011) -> 17.6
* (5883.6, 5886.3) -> 16.8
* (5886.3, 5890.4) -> 15.6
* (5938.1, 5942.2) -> 16.6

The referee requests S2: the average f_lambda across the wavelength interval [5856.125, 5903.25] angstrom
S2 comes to 16.1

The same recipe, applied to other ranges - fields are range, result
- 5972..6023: 16.3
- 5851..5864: 16.2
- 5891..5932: 16.3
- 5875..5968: 16.5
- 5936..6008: 16.5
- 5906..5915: 16.8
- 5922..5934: 17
